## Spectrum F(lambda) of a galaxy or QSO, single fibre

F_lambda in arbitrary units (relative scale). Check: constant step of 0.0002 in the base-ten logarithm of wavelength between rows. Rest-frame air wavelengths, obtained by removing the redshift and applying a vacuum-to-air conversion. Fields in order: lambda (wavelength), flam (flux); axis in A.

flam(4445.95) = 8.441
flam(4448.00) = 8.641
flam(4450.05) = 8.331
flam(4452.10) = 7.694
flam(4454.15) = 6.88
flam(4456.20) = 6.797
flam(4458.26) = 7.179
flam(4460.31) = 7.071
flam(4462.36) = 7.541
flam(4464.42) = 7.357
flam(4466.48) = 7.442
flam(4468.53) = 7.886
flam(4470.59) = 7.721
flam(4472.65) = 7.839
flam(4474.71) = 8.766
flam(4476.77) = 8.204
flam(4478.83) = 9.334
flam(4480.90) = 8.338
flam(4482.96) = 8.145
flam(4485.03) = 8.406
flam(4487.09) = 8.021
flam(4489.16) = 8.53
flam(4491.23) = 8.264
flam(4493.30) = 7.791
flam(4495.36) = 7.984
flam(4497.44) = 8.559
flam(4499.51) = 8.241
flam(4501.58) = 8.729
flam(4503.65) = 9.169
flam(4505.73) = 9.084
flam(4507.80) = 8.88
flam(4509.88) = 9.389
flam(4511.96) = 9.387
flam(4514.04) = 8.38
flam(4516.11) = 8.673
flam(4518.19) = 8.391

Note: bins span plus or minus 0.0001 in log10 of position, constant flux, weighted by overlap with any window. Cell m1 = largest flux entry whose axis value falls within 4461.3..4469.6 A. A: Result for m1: 7.886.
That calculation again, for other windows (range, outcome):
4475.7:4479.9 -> 9.334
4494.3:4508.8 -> 9.169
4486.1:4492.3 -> 8.53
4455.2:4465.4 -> 7.541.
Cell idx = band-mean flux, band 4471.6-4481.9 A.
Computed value 8.49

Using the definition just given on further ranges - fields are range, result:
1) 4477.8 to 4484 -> 8.6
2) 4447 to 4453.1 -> 8.22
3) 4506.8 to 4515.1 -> 9.01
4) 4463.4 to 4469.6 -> 7.57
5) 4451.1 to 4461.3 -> 7.12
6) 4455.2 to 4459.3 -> 6.98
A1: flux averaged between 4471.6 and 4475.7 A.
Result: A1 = 8.29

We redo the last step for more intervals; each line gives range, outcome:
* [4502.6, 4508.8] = 9.05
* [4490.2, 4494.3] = 8.03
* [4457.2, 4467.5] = 7.31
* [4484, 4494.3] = 8.2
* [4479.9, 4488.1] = 8.23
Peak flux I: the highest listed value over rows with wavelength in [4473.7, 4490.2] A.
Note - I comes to 9.334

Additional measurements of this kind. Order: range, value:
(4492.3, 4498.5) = 8.559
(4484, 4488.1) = 8.406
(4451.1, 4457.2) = 7.694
